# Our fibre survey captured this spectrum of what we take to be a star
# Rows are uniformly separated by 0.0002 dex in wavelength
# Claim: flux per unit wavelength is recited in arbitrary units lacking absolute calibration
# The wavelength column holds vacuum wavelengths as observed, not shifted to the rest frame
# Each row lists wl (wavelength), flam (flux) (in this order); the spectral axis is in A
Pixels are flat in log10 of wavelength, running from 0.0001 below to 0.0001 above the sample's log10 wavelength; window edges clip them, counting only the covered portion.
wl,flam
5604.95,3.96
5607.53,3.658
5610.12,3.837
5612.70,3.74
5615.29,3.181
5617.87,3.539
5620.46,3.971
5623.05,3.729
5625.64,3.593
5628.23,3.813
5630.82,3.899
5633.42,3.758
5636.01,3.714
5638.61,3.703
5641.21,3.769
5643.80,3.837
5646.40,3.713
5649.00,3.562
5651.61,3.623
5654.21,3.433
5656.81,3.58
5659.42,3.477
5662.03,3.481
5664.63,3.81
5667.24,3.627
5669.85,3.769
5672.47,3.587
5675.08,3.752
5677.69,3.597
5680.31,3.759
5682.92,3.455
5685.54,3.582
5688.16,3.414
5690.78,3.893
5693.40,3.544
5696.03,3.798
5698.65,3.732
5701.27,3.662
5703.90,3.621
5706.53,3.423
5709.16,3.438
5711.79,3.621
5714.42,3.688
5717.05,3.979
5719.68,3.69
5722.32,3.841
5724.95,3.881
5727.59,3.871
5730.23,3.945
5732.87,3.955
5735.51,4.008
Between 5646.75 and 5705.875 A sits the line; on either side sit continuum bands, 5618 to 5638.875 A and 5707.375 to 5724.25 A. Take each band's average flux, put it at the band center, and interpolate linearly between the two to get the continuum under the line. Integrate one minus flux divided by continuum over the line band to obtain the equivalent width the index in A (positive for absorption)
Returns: 1.7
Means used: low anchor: 3.76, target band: 3.62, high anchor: 3.71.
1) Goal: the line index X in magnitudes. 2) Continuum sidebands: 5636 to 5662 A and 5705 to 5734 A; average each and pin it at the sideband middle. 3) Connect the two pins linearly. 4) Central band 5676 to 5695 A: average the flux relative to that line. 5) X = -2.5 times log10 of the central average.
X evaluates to 0.02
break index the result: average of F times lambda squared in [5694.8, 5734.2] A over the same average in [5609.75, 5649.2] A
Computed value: 1.0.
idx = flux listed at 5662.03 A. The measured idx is 3.481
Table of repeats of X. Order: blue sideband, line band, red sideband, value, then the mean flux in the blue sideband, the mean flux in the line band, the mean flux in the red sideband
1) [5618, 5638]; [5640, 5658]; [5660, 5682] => 0.02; 3.76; 3.65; 3.66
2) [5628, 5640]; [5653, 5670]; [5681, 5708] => 0.03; 3.77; 3.59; 3.61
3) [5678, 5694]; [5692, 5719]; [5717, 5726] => 0.02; 3.61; 3.65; 3.83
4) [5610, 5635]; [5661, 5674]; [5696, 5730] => 0.01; 3.7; 3.66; 3.72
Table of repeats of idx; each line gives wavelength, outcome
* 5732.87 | 3.955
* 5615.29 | 3.181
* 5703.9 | 3.621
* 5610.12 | 3.837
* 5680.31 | 3.759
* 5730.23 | 3.945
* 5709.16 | 3.438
